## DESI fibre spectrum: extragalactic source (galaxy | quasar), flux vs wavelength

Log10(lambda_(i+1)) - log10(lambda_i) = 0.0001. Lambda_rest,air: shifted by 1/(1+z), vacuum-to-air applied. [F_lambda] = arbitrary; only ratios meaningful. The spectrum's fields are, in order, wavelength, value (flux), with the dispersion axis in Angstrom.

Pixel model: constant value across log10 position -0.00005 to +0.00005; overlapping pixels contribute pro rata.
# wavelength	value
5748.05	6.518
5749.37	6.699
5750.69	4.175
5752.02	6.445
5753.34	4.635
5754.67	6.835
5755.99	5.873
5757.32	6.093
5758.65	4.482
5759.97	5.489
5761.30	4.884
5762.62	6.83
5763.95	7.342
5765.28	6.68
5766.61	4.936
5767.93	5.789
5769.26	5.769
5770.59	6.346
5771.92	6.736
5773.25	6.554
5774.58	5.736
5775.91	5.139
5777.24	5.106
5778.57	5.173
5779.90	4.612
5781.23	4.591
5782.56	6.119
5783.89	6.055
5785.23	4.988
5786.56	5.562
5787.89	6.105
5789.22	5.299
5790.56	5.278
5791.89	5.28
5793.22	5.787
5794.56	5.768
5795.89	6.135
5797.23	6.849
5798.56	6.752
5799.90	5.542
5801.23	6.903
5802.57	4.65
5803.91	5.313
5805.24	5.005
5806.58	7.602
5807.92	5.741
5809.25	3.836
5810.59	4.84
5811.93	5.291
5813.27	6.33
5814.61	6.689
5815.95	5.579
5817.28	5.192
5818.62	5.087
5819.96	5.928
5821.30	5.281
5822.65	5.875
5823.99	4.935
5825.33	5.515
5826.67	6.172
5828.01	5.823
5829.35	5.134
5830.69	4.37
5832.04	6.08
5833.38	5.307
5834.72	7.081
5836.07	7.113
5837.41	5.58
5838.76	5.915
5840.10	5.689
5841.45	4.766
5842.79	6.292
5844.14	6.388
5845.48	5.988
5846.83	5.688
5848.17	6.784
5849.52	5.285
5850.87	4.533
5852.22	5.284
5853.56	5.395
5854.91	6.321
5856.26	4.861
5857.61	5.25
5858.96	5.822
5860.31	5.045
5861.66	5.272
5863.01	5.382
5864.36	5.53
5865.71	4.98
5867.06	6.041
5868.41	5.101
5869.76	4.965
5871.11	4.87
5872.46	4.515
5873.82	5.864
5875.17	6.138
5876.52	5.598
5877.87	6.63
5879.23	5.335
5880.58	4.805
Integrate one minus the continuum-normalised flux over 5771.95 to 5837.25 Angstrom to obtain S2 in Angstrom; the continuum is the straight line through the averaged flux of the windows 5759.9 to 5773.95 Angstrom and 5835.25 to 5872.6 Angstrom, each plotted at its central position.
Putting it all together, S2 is 2.5 Angstrom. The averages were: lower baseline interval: 6.15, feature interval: 5.66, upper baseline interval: 5.54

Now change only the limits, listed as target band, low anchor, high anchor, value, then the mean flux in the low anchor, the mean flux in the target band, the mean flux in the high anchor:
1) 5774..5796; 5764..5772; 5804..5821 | 1.70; 6.09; 5.44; 5.58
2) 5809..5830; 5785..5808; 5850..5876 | 0.56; 5.83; 5.5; 5.33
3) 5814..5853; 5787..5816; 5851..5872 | -1.28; 5.76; 5.7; 5.31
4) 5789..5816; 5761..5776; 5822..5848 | 0.95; 6.13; 5.75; 5.8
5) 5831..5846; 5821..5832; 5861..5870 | -1.60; 5.43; 5.98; 5.34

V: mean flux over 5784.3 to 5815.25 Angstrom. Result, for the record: 5.72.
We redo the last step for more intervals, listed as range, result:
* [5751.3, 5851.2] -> 5.73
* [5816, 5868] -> 5.6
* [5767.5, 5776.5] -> 6.02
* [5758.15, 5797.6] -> 5.71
